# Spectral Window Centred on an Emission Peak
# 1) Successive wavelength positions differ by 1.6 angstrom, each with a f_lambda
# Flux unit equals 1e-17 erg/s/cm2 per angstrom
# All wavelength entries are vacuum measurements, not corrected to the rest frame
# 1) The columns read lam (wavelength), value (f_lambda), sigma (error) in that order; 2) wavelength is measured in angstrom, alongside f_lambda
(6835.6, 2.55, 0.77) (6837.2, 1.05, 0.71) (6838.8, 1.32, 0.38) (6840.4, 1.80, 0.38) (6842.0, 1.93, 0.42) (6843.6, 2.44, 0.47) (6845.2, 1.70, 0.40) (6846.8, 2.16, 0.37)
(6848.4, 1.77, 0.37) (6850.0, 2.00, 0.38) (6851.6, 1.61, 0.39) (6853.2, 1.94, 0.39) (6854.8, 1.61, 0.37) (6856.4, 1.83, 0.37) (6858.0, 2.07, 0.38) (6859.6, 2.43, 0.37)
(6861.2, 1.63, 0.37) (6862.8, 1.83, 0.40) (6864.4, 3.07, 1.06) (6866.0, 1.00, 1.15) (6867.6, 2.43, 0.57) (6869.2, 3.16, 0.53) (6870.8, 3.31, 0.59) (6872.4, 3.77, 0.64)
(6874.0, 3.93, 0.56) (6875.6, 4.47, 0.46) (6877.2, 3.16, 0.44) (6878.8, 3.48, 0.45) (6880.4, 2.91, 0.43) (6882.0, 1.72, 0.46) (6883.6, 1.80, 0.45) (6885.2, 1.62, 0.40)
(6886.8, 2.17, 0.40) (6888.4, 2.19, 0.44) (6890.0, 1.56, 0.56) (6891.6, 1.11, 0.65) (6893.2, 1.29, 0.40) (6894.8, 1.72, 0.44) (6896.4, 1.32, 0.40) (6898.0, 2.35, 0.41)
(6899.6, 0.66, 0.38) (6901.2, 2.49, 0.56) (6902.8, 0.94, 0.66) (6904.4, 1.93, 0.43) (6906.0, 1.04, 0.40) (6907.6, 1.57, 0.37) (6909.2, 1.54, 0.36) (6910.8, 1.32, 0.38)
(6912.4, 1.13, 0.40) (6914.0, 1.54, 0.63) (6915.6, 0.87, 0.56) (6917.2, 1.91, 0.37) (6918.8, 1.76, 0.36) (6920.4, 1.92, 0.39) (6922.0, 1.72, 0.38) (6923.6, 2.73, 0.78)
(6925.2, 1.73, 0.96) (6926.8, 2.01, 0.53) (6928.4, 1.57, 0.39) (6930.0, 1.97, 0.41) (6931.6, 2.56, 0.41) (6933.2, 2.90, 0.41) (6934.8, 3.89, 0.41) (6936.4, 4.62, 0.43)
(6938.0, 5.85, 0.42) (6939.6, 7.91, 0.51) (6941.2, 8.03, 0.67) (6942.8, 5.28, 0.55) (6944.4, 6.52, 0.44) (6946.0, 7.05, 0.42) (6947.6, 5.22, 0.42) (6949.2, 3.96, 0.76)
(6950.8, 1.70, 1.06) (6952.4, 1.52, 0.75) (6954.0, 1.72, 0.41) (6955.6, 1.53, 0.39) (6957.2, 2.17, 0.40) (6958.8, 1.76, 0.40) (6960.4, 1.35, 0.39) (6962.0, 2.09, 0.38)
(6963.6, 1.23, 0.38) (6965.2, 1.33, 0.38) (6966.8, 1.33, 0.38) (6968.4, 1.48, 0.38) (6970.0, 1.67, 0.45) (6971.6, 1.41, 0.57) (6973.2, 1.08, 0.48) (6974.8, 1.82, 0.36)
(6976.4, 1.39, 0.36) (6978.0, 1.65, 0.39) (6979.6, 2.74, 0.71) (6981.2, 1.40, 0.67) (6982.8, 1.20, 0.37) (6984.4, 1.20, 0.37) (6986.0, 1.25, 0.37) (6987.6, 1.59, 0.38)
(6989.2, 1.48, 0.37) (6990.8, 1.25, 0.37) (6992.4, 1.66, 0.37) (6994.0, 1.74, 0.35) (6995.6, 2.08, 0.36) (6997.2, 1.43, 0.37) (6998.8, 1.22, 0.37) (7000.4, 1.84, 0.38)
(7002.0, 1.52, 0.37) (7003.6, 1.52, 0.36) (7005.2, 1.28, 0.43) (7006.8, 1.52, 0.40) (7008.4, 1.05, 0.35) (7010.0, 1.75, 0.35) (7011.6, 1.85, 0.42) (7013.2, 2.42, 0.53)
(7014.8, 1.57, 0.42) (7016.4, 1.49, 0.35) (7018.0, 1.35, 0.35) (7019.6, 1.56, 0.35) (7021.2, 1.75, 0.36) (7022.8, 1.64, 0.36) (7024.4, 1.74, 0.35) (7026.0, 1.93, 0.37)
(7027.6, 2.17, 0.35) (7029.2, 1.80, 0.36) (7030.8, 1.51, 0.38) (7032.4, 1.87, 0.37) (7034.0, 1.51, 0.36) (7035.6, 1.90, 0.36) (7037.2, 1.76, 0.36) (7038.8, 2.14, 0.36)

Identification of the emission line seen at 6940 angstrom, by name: [O III]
